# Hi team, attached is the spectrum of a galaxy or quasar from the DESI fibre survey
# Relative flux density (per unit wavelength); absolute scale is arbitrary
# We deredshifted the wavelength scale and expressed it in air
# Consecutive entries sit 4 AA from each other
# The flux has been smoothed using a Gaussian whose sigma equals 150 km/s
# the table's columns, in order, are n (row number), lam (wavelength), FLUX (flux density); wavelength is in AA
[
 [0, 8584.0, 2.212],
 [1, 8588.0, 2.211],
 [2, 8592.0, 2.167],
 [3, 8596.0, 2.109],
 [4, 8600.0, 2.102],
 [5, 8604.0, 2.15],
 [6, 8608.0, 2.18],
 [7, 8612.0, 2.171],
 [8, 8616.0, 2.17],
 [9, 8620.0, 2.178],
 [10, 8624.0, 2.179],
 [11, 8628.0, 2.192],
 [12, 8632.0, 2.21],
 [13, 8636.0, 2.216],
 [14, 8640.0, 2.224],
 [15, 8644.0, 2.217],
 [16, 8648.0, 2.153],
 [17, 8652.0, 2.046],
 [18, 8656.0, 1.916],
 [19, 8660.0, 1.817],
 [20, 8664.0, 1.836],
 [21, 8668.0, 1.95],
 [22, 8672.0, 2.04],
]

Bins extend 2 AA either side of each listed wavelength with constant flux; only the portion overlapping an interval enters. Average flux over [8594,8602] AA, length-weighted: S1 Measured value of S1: 2.11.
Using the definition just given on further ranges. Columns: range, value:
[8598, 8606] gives 2.13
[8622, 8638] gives 2.2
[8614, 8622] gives 2.17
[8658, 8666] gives 1.83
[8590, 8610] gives 2.14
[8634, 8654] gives 2.17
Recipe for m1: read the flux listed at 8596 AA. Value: 2.109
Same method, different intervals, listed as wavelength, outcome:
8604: 2.15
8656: 1.916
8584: 2.212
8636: 2.216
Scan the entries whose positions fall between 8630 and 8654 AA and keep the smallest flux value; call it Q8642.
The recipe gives 2.046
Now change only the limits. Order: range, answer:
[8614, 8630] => 2.17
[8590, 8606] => 2.102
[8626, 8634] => 2.192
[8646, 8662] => 1.817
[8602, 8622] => 2.15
